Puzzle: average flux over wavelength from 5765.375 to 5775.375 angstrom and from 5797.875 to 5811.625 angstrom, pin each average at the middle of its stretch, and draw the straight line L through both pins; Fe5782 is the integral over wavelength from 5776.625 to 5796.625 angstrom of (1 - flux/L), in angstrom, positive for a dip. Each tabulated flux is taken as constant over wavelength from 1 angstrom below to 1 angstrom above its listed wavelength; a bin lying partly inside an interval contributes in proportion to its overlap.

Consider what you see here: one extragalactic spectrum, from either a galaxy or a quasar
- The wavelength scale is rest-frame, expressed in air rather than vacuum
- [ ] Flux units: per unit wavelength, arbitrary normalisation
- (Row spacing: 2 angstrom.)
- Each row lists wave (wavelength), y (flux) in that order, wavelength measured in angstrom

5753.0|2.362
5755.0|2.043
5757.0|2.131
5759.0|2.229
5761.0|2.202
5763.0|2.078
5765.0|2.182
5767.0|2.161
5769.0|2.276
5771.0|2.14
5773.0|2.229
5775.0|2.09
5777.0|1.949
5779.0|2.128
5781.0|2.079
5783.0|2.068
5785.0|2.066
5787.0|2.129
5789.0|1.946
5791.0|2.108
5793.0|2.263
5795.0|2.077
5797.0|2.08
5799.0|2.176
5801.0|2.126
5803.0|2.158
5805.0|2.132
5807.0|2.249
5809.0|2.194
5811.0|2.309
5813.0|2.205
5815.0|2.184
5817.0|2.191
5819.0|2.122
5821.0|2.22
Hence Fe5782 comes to 0.9 angstrom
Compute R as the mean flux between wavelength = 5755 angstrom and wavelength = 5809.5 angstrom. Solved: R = 2.13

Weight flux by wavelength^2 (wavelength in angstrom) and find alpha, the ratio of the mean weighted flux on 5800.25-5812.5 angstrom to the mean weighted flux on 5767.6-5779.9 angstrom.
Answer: 1.04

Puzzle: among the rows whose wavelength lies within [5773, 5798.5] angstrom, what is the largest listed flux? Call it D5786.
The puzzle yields 2.263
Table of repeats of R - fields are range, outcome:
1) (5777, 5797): 2.09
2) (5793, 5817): 2.18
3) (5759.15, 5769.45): 2.18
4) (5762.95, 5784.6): 2.13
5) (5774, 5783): 2.06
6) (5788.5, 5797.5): 2.1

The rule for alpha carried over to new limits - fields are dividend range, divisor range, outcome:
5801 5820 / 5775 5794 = 1.06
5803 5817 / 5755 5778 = 1.04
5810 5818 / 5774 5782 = 1.09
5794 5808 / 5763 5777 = 1.00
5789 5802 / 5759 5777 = 0.99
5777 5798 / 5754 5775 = 0.97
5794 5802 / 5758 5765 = 0.99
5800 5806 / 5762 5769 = 1.00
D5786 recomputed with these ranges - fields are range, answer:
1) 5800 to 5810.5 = 2.249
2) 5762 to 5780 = 2.276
